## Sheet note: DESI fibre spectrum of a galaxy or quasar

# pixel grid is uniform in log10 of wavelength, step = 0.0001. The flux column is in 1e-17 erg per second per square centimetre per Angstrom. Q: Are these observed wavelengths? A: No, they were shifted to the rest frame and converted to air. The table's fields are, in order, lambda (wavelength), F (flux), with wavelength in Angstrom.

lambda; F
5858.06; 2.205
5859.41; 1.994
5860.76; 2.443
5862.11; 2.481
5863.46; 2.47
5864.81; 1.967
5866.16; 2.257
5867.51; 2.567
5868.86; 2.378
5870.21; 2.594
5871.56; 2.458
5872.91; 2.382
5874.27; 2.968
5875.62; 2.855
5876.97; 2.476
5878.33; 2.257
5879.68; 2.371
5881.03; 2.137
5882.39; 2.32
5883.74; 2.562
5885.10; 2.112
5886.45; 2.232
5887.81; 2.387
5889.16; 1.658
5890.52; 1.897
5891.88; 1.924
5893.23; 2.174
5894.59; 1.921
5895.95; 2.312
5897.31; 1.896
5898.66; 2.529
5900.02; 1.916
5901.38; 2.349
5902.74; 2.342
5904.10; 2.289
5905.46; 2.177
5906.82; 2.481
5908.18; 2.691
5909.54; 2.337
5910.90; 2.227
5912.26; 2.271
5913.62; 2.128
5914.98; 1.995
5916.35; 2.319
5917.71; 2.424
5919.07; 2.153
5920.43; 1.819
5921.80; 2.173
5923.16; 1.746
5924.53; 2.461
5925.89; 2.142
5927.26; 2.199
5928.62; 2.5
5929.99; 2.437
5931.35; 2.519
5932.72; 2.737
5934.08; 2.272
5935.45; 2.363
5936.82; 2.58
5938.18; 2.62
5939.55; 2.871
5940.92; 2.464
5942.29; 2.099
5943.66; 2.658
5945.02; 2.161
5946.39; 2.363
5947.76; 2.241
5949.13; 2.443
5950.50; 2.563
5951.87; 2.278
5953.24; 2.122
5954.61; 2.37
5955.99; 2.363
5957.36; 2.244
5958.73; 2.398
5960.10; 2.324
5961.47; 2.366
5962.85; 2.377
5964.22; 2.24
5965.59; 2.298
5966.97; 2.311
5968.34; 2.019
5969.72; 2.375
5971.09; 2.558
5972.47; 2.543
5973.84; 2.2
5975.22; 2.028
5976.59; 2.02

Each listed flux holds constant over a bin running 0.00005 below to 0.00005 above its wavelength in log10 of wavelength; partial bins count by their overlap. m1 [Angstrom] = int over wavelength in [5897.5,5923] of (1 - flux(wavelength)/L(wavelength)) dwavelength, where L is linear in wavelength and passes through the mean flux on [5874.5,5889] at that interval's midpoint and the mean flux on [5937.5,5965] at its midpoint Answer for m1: 1.4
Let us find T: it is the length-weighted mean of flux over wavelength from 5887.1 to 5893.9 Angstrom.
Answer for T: 2.01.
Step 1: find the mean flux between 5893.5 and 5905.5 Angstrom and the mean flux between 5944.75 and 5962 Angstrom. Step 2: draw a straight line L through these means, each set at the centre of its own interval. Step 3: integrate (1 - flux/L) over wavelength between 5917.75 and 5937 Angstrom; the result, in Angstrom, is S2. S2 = -0.2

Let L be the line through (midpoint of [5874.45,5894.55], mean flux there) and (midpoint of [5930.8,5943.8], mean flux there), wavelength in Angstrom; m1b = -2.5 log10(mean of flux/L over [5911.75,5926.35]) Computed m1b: 0.13 mag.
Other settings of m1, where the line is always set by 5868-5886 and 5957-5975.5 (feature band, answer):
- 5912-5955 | 0.6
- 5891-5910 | 1.4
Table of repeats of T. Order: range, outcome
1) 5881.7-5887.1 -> 2.31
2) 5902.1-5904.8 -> 2.31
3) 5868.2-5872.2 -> 2.48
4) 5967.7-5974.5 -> 2.34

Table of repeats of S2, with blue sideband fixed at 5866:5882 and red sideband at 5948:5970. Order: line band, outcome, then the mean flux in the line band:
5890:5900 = 1.5 Angstrom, 2.09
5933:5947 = -0.6 Angstrom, 2.46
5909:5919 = 0.7 Angstrom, 2.24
